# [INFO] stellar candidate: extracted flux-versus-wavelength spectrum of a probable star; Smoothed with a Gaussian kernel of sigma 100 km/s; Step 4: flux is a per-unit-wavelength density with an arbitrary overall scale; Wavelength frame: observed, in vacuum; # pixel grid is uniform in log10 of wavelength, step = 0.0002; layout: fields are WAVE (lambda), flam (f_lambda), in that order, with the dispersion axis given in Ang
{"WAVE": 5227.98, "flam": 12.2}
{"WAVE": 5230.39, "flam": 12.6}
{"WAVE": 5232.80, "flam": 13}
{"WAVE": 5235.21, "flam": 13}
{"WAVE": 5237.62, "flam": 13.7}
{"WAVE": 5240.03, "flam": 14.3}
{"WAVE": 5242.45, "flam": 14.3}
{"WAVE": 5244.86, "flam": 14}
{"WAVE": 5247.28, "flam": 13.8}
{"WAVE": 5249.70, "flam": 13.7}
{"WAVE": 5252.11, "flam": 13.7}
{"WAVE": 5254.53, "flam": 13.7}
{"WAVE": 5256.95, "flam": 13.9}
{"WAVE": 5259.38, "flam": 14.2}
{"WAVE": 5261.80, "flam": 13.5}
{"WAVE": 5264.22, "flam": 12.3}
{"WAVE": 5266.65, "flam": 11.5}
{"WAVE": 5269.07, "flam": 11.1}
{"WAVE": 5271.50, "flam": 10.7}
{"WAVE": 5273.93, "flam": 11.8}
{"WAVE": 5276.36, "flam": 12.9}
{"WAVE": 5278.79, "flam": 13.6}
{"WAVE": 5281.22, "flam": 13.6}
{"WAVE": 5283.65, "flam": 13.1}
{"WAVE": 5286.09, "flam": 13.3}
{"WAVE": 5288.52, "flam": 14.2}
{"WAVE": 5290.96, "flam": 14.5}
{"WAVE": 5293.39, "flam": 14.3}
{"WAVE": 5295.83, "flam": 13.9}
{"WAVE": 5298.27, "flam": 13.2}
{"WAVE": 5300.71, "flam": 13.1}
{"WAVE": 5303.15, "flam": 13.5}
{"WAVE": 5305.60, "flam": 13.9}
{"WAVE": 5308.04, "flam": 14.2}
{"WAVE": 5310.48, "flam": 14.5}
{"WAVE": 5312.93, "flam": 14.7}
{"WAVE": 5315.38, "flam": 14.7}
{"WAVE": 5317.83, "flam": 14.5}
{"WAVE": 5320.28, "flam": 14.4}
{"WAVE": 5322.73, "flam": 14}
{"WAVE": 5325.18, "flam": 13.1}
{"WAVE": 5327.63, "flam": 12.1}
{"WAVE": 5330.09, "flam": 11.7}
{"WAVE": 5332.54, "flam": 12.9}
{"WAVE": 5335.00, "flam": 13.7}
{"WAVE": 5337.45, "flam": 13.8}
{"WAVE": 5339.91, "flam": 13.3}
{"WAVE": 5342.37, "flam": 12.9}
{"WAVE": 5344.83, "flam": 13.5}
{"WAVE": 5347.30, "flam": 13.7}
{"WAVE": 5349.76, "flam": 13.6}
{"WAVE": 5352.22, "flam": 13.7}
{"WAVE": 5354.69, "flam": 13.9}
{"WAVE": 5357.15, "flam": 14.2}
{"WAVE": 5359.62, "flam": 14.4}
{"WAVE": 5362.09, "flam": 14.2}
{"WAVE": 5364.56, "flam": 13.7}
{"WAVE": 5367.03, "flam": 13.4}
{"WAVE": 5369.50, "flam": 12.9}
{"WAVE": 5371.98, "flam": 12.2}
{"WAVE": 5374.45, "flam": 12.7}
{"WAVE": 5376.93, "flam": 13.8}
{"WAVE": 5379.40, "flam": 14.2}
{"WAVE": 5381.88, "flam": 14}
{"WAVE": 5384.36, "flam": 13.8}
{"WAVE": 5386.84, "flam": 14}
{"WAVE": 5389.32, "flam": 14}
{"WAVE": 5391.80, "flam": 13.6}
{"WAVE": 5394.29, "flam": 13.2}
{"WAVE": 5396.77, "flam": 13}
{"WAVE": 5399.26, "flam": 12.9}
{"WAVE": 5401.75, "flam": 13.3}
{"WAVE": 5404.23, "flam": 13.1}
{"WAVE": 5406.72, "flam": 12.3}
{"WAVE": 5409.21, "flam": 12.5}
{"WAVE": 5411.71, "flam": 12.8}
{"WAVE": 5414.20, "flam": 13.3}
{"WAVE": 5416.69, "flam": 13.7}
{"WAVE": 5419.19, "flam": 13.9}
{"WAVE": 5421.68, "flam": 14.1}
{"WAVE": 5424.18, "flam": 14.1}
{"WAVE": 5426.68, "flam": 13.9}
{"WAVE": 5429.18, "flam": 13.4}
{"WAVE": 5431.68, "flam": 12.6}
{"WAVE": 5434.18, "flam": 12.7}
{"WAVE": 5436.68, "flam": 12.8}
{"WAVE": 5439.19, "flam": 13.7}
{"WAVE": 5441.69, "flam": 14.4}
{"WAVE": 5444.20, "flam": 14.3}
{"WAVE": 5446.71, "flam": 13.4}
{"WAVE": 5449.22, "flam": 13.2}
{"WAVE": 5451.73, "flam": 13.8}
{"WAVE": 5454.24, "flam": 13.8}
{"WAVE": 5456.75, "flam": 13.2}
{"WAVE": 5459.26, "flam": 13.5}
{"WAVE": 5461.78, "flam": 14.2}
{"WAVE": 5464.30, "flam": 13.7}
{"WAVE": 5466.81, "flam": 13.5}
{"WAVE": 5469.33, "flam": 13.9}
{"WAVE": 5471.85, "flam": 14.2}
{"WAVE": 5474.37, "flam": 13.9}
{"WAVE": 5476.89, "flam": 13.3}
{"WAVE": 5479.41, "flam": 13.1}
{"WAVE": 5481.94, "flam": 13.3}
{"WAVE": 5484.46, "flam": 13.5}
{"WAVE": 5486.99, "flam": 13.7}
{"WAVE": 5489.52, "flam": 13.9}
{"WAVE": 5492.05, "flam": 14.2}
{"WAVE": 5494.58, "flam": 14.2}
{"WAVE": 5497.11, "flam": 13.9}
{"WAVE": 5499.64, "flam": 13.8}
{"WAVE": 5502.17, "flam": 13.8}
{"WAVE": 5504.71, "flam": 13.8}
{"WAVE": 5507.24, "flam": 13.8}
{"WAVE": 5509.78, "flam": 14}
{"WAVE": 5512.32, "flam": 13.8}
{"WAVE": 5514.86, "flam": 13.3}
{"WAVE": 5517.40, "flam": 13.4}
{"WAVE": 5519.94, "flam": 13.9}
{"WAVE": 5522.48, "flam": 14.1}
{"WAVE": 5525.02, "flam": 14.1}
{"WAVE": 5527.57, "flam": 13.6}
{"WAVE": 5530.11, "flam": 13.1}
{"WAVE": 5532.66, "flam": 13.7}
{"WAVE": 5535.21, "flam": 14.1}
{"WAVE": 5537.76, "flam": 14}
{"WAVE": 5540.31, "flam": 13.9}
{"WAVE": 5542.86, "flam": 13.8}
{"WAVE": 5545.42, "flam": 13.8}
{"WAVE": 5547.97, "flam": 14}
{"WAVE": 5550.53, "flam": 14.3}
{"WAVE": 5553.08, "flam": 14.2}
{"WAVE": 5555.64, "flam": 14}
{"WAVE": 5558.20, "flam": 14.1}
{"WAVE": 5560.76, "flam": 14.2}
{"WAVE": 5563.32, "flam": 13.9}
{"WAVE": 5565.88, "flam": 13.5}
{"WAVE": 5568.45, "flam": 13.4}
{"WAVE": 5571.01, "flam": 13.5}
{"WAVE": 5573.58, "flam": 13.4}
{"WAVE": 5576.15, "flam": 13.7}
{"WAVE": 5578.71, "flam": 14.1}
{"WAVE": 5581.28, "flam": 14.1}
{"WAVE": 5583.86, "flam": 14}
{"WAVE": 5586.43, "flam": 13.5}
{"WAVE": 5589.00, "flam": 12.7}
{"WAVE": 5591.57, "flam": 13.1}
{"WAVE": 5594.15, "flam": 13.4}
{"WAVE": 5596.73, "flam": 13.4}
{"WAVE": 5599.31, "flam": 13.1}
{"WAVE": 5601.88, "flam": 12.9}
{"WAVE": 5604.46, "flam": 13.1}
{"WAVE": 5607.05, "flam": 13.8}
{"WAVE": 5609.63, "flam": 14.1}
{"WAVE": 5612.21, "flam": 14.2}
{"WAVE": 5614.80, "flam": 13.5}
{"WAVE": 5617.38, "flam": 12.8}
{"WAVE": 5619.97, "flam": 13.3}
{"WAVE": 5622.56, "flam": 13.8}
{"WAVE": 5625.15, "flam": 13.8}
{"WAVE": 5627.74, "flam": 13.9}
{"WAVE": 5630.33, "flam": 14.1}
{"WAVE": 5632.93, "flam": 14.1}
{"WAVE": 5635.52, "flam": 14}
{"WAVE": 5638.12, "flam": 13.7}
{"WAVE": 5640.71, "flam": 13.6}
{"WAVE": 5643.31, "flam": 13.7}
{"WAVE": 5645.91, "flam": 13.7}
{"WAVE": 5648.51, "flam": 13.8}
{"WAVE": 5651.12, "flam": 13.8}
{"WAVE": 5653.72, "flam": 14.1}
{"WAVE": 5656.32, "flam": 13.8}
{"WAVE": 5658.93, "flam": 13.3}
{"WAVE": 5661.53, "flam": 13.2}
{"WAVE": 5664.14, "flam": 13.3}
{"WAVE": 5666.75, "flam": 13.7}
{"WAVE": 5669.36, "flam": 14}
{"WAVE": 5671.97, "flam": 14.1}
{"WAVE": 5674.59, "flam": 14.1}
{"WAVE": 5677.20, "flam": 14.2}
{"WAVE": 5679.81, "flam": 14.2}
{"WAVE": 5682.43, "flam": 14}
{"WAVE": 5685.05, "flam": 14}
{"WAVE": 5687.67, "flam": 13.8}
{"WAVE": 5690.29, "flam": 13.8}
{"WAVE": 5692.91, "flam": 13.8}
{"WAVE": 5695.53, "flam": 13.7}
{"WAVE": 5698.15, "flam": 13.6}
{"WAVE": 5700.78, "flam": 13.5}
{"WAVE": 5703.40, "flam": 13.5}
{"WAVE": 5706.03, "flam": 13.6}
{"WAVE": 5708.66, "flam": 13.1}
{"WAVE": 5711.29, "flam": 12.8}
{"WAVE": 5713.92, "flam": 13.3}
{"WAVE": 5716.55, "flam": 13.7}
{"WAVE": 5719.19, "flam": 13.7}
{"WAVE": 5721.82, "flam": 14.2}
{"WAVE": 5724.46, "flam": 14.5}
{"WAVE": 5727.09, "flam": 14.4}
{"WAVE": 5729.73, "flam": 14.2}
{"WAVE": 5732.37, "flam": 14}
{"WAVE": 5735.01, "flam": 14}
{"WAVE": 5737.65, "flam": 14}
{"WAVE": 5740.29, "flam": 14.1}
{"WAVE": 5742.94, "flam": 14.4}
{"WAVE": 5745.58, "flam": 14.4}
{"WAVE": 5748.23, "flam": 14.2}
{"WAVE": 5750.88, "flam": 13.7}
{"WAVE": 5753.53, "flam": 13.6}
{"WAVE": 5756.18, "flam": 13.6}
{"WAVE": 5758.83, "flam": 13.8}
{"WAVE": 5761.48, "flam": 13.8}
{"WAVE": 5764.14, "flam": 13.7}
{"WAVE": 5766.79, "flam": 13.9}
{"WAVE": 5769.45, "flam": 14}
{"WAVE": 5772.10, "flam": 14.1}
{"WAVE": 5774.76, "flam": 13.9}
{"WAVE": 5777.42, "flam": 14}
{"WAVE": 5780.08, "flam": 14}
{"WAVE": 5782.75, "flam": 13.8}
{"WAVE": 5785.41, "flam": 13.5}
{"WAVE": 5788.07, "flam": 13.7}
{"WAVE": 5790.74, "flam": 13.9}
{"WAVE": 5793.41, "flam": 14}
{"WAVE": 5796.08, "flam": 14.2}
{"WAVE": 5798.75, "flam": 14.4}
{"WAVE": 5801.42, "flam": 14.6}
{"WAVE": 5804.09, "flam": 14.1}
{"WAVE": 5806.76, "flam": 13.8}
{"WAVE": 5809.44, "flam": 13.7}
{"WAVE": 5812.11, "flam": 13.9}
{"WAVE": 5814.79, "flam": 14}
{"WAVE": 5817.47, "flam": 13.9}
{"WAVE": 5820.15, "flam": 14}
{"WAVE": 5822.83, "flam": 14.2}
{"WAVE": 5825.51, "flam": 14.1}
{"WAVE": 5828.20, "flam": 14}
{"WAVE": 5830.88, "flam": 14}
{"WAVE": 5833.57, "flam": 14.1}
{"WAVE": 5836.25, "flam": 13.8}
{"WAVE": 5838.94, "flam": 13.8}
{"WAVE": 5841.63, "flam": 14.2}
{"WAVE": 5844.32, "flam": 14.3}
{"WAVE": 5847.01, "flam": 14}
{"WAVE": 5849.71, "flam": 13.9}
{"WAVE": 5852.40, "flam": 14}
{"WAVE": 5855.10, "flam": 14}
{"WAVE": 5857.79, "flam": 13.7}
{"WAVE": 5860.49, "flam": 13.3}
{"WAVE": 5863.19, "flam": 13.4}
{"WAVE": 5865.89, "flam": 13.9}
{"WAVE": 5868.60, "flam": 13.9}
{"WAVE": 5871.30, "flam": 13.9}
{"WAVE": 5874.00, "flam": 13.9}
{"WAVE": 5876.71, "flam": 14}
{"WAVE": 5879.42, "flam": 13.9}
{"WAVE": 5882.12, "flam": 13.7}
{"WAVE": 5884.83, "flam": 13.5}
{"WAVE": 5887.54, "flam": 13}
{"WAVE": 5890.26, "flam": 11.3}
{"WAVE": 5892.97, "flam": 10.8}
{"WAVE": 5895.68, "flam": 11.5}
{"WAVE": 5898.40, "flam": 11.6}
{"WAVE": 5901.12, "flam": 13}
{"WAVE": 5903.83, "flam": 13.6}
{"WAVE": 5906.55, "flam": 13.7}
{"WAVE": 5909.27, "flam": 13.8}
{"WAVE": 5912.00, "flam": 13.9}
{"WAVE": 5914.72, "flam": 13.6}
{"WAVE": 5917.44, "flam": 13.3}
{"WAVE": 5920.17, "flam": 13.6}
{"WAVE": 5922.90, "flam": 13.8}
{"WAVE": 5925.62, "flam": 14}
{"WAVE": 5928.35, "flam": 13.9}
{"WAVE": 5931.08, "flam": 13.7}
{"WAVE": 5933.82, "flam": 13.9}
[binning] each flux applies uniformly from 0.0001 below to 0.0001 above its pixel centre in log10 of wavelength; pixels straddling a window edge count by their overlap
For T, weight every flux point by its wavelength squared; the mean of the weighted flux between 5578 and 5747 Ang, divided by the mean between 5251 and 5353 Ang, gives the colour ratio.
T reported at 1.17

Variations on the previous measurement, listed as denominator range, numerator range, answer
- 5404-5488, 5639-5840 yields 1.14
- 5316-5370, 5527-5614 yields 1.10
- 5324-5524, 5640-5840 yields 1.15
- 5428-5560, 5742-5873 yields 1.13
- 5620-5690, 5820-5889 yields 1.07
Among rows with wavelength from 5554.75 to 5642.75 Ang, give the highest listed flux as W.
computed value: 14.2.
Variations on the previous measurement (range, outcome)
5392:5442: 14.4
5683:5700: 14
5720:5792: 14.5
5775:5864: 14.6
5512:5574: 14.3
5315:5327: 14.7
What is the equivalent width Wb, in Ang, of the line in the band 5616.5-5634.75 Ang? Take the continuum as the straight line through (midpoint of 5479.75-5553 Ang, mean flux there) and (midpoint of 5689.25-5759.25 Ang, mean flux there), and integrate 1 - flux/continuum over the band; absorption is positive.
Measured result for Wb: 0.14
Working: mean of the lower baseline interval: 13.8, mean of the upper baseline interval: 13.8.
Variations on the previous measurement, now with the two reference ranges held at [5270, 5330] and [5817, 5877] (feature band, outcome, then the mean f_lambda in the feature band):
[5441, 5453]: -0.1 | 13.8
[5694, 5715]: 0.7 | 13.4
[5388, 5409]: 0.7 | 13.1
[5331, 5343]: 0.2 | 13.3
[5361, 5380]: 0.3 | 13.4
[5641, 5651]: 0.0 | 13.7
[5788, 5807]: -0.3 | 14.1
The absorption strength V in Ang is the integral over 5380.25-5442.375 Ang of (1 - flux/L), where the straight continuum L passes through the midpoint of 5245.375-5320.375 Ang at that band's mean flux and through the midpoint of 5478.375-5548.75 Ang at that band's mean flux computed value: 1.1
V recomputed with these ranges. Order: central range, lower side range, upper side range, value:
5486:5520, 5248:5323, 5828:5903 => -0.9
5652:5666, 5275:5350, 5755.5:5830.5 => 0.3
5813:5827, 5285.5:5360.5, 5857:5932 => -0.7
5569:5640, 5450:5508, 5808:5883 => 1.0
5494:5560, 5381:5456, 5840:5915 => -2.1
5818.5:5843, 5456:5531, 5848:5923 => -1.2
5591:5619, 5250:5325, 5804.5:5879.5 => 0.7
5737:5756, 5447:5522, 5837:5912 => -0.7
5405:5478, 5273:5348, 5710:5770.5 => 0.8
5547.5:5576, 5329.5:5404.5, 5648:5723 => -0.5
